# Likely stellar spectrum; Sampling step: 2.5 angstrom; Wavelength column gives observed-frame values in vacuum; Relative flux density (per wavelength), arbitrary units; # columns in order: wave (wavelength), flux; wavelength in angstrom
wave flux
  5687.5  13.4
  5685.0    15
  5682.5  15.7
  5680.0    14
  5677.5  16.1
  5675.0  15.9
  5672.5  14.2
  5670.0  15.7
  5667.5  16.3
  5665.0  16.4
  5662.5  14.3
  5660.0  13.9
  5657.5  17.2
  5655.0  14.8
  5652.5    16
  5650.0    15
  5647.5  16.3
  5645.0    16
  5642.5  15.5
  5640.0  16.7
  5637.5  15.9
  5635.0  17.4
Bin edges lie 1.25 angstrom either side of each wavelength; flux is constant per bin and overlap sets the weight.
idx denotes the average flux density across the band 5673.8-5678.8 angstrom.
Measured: 16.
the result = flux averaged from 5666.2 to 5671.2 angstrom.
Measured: 16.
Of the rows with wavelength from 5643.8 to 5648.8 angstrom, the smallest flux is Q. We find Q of 16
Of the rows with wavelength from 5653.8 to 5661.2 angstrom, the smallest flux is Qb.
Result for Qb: 13.9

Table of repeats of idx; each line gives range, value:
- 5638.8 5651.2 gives 15.9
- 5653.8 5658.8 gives 16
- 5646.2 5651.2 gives 15.7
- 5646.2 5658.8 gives 15.9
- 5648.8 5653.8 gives 15.5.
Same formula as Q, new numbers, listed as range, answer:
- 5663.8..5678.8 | 14.2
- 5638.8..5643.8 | 15.5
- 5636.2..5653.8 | 15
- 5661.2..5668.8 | 14.3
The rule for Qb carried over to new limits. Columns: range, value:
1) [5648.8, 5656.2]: 14.8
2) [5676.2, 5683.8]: 14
